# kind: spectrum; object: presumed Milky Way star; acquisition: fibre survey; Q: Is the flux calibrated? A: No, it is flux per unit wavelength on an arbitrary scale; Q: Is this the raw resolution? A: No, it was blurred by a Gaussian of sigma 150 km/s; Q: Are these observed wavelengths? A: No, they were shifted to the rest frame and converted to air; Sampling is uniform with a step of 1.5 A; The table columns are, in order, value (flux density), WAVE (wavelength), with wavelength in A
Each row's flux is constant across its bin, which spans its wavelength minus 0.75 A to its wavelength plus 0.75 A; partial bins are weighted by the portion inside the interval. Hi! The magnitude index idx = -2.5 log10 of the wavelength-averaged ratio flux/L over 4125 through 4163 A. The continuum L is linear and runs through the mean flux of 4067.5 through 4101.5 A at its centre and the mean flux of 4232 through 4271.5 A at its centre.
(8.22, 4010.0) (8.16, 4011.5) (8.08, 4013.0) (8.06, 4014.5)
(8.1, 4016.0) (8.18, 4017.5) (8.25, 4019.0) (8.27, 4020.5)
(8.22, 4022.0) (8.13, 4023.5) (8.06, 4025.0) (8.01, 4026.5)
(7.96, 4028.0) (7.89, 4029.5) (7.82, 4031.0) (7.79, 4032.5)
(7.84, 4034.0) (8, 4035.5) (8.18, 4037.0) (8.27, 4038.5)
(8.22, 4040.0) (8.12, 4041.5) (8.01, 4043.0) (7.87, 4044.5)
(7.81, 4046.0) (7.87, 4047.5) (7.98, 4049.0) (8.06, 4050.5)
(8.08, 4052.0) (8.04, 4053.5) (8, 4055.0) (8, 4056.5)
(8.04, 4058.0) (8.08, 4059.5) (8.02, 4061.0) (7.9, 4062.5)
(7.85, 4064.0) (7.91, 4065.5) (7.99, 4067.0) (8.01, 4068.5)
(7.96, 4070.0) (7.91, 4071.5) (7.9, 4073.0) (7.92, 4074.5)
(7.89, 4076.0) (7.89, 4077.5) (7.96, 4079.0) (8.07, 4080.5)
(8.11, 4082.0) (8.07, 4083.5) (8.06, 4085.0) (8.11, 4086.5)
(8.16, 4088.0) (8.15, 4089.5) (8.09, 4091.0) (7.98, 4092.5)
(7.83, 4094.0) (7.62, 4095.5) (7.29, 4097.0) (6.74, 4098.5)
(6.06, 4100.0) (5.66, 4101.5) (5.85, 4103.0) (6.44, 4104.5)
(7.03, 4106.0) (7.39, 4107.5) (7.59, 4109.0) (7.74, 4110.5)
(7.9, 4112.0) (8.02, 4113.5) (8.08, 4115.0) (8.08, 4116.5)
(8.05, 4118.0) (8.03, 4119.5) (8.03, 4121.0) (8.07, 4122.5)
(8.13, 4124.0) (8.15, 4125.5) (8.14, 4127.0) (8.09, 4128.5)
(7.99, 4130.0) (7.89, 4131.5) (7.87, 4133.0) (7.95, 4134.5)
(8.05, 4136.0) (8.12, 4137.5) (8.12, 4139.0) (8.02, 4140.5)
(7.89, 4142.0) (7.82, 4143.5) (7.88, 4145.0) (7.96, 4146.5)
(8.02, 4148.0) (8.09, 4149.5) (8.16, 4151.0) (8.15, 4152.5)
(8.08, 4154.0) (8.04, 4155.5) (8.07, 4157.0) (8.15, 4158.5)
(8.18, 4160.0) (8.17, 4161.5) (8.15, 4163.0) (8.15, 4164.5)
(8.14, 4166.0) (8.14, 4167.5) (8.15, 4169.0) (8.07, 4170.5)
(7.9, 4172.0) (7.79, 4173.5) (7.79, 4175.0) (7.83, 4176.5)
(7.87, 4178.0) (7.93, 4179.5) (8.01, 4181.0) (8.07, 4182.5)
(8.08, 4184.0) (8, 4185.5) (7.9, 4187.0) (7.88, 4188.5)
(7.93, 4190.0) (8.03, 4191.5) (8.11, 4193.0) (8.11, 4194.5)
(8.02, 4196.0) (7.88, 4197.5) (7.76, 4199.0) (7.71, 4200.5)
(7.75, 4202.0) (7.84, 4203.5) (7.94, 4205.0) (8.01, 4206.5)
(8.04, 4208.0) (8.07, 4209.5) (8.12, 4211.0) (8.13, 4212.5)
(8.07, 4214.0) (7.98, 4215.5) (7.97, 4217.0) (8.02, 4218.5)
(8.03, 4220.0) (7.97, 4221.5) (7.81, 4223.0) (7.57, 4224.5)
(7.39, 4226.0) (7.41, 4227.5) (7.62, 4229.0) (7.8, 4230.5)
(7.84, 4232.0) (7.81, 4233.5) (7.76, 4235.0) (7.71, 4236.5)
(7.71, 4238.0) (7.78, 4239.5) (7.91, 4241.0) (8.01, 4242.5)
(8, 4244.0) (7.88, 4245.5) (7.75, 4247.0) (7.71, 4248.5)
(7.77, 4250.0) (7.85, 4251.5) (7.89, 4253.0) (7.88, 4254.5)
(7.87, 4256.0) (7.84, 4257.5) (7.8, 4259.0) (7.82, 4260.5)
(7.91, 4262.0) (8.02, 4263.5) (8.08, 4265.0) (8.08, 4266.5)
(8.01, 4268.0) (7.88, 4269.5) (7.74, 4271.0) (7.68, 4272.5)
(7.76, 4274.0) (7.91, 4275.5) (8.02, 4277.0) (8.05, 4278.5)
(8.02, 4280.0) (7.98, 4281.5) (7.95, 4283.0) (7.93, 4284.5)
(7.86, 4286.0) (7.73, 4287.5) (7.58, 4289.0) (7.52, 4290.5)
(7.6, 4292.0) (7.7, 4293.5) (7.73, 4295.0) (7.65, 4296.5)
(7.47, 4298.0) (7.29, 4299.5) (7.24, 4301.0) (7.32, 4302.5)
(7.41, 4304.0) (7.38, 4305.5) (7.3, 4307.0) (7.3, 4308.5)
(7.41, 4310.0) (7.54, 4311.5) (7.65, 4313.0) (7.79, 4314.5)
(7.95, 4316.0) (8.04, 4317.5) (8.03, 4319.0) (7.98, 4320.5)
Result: -0.03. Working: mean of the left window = 7.76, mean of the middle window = 8.04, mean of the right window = 7.86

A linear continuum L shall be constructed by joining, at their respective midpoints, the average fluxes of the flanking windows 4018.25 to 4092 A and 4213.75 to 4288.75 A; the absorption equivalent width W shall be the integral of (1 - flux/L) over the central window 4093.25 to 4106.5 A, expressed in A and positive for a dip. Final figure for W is 2.1 A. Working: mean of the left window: 8.02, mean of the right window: 7.85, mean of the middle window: 6.72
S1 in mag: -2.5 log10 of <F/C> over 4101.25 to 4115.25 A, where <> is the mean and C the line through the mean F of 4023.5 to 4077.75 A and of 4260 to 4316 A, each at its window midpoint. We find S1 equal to 0.10 mag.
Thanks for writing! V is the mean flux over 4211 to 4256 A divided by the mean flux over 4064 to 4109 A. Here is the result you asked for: 1.0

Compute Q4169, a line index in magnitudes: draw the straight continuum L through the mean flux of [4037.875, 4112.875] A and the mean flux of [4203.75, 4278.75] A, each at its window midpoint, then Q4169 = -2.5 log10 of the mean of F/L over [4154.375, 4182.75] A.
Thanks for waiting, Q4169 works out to -0.03 mag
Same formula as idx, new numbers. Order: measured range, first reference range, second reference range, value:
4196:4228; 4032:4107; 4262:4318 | -0.02 mag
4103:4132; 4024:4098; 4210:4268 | 0.02 mag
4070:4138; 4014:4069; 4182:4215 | 0.04 mag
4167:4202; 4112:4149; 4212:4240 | -0.01 mag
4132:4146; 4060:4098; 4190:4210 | 0.00 mag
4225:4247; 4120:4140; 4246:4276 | 0.02 mag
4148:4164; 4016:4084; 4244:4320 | -0.03 mag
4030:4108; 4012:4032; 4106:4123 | 0.03 mag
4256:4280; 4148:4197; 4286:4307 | -0.04 mag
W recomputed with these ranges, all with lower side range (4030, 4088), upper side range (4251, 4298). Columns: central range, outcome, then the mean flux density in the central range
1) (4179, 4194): -0.2 A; 8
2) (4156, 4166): -0.3 A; 8.14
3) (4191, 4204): 0.0 A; 7.91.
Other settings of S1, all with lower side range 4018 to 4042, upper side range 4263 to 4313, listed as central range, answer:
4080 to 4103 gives 0.06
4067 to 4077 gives 0.01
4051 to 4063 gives 0.00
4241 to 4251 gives -0.01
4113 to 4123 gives -0.02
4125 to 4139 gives -0.02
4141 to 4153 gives -0.01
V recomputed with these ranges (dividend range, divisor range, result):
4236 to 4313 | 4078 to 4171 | 0.99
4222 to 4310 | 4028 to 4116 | 1.00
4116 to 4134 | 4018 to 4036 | 1.00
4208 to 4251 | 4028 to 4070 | 0.98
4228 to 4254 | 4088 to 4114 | 1.07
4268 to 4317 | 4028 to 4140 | 0.98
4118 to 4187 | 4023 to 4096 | 1.00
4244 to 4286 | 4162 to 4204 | 0.99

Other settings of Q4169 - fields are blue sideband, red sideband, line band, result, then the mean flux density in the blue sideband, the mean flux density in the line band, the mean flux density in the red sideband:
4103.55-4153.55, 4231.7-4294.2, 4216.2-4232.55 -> 0.01 mag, 7.9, 7.77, 7.85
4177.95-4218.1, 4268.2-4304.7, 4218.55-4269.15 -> 0.00 mag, 7.97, 7.83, 7.71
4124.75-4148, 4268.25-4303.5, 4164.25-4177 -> -0.01 mag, 8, 7.99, 7.72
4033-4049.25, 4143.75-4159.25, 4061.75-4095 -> 0.01 mag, 8.01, 7.98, 8.05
